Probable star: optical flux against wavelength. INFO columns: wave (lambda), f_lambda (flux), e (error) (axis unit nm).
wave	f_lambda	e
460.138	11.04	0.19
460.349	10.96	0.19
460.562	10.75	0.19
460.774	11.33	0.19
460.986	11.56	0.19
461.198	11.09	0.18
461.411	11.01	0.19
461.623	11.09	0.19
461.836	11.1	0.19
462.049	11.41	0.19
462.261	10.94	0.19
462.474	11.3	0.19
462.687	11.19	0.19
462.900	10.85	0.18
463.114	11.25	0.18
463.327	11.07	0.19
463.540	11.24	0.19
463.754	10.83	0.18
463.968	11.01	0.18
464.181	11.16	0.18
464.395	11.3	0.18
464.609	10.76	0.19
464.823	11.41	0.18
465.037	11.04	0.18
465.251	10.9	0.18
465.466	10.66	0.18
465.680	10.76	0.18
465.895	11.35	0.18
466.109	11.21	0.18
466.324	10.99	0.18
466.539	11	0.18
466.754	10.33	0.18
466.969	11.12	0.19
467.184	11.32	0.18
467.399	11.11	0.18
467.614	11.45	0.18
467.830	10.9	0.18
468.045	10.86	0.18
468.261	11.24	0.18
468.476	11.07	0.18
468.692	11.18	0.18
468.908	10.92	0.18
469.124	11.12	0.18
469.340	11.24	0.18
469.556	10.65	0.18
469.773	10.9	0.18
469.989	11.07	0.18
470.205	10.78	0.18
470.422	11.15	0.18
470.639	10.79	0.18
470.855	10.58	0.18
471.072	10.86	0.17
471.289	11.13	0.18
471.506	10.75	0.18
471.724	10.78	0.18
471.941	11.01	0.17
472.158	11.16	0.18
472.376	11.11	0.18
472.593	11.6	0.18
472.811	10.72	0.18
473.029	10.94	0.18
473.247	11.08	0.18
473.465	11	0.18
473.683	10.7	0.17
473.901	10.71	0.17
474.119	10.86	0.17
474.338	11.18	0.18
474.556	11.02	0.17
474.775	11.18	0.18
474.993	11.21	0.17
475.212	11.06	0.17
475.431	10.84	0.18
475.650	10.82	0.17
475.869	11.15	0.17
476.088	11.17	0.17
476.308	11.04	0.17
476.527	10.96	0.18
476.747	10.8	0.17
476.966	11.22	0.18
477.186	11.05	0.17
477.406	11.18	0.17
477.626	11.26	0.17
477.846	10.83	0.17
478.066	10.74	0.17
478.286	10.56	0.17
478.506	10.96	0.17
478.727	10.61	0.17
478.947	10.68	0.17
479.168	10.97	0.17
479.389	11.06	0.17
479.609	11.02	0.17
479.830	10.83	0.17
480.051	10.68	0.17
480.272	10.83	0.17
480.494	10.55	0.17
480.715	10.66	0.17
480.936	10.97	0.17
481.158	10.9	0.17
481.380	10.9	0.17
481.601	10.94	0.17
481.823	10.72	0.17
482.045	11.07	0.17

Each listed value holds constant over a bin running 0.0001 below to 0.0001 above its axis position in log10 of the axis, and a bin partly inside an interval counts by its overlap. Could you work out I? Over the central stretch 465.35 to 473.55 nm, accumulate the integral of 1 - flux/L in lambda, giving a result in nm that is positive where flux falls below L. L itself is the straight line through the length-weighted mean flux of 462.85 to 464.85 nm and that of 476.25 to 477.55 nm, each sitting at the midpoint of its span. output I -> 0.05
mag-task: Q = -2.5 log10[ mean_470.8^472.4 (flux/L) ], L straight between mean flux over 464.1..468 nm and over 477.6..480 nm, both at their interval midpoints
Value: 0.00 mag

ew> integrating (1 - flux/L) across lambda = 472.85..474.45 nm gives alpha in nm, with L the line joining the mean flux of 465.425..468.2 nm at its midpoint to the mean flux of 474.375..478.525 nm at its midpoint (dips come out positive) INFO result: 0.014 nm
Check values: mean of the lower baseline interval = 11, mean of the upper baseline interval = 11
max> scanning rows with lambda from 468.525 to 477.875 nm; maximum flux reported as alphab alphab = 11.6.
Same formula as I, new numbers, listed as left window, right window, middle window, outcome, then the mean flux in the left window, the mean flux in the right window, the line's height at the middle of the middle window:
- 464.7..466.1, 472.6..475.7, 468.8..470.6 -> 0.01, 11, 11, 11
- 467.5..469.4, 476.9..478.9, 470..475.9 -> 0.03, 11.1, 10.9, 11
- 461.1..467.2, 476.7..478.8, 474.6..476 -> -0.01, 11.1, 10.9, 11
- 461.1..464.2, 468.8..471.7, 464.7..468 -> -0.01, 11.1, 10.9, 11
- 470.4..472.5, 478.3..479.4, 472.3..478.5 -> -0.08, 10.9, 10.8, 10.9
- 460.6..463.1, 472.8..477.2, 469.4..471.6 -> 0.03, 11.2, 11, 11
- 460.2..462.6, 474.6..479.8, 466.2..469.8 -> 0.01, 11.1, 11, 11.1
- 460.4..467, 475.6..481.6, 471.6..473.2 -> -0.01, 11.1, 10.9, 11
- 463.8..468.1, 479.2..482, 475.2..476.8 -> -0.01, 11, 10.8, 10.9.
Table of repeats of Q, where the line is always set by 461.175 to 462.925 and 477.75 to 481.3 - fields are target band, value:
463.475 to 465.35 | 0.00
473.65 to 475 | -0.01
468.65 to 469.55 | -0.01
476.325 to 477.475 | -0.02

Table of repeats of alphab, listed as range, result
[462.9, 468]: 11.45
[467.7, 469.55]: 11.24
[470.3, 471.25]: 11.15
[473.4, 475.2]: 11.21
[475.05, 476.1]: 11.17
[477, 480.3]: 11.26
